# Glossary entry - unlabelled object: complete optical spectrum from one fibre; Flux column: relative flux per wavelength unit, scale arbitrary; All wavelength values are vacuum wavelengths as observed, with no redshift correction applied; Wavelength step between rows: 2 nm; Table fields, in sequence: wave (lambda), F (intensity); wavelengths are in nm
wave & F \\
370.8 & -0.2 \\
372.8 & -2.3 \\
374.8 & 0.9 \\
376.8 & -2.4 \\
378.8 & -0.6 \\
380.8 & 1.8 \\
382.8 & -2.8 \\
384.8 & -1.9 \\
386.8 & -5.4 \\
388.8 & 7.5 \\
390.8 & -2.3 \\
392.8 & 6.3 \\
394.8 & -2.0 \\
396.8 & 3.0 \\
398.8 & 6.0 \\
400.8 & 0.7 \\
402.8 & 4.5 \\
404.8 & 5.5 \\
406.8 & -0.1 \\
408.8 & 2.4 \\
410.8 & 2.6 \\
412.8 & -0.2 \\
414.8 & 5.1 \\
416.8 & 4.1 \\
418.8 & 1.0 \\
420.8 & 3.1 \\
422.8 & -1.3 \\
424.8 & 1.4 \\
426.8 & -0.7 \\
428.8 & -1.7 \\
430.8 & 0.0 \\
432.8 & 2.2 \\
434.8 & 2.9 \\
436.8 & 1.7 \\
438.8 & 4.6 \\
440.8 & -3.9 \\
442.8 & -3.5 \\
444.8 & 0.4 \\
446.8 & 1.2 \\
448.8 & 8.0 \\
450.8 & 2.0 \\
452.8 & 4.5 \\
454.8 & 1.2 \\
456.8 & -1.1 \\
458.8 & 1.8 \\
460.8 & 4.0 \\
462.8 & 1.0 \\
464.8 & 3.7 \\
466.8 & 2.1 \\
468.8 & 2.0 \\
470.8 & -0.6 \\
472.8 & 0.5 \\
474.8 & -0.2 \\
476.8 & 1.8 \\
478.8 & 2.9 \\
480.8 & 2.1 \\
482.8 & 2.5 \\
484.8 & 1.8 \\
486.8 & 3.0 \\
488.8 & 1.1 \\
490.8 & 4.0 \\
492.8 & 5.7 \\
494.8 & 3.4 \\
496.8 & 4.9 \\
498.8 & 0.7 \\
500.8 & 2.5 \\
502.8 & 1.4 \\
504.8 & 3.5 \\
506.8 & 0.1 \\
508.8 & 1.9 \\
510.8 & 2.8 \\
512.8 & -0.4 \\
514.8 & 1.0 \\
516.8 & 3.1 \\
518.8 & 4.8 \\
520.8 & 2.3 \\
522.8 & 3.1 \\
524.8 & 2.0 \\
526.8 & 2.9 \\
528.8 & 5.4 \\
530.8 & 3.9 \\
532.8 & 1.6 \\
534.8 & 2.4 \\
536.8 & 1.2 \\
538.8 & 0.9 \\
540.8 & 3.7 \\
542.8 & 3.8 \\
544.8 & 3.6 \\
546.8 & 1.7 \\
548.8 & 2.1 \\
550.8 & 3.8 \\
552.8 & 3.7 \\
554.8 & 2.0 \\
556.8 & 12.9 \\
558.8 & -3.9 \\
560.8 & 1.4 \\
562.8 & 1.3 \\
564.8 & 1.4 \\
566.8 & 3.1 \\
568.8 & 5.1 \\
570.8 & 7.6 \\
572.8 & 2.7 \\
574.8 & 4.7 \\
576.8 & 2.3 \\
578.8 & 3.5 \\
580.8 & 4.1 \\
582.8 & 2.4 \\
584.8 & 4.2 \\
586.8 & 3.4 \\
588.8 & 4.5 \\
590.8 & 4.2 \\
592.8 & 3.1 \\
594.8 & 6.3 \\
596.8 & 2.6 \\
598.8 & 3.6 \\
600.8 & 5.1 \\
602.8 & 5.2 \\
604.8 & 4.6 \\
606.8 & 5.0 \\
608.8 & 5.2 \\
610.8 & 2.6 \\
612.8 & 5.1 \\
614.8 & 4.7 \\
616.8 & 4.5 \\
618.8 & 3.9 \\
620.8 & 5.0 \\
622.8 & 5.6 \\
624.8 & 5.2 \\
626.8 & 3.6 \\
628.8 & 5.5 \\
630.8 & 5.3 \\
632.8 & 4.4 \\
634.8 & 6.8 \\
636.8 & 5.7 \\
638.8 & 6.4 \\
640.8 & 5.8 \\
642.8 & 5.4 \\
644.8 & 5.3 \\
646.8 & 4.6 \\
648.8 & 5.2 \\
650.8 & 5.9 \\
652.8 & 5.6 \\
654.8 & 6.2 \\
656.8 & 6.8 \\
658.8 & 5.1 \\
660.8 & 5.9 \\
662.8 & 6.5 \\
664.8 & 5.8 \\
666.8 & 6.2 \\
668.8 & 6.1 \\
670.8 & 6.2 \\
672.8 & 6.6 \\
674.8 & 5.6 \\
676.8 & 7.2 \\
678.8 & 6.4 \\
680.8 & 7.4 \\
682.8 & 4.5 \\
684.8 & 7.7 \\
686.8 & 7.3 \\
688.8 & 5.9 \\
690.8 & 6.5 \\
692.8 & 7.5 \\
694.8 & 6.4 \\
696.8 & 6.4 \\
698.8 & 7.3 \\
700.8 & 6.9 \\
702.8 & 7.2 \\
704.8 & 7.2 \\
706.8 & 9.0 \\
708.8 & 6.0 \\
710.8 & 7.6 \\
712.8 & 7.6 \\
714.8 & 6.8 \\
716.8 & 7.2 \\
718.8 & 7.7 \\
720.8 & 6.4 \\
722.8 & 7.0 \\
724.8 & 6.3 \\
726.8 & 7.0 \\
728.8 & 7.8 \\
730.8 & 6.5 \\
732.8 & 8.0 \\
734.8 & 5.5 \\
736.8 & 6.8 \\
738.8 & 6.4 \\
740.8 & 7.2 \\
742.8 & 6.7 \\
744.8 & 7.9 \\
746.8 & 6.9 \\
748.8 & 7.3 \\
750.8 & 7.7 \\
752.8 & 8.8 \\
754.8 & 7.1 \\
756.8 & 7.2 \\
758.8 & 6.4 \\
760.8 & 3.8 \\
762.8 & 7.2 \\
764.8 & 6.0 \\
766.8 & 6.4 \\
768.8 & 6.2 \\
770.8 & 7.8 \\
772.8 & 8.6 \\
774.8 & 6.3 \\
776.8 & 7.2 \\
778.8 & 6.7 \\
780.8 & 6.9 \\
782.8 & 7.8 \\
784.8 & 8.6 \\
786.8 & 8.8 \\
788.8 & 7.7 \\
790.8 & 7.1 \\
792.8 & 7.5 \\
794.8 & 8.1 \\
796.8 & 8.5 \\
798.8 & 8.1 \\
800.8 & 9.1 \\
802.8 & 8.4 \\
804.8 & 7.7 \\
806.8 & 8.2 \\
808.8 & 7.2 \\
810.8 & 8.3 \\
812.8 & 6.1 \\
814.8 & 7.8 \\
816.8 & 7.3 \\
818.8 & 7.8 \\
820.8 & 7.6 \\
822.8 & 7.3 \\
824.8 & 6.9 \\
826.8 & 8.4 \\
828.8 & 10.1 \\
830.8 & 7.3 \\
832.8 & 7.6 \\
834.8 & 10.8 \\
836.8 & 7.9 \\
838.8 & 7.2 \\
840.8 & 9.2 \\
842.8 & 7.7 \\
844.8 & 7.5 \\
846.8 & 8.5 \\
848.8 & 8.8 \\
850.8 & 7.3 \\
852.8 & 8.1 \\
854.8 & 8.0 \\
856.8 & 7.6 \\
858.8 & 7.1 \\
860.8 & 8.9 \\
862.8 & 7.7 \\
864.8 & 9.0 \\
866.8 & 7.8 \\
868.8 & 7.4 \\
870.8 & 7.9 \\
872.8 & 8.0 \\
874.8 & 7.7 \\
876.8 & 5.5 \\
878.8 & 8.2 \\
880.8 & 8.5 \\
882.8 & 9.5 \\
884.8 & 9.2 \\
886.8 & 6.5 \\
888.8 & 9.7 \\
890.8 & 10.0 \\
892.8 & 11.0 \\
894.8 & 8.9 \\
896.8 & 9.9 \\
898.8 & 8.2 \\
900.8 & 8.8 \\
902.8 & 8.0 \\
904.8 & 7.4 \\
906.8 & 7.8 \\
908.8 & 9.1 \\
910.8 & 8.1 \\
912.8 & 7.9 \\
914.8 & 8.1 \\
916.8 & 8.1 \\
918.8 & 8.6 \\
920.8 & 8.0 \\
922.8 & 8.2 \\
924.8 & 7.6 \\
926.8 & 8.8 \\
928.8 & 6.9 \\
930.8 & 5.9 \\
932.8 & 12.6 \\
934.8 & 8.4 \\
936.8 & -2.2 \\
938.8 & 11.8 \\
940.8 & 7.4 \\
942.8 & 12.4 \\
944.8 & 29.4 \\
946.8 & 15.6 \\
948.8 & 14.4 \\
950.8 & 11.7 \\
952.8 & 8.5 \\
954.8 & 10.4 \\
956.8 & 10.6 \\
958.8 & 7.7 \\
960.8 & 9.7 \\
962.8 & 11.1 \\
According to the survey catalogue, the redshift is 0.505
